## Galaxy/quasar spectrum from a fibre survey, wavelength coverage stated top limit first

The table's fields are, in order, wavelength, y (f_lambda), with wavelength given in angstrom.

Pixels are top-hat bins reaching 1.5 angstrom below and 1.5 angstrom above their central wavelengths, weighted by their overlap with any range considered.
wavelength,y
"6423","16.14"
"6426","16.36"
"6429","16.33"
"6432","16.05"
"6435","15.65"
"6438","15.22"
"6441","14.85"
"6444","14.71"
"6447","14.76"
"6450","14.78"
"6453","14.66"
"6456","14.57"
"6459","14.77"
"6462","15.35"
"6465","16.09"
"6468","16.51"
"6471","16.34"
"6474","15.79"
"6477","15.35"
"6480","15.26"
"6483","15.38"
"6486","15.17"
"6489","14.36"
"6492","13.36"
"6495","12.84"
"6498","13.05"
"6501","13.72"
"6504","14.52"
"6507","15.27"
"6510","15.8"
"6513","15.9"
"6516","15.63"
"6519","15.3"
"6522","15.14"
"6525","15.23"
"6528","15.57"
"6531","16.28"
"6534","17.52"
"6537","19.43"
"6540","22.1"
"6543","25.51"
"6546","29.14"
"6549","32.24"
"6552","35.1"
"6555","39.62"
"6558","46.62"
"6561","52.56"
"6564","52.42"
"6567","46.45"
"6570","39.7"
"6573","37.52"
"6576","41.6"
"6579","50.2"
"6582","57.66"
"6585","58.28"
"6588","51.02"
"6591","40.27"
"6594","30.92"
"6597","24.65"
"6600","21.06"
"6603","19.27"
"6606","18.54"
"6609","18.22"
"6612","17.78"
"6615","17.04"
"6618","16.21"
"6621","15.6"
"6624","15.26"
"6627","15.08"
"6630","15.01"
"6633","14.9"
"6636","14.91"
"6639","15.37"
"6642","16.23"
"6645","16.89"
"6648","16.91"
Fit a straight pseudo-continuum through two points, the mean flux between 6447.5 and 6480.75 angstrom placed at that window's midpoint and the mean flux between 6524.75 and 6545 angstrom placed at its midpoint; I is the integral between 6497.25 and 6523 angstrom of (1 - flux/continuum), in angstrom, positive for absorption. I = 4.2 angstrom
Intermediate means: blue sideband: 15.4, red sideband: 19.3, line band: 15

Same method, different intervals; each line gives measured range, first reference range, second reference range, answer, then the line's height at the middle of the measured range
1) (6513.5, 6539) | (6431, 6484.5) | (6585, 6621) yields 5.03 angstrom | 20.4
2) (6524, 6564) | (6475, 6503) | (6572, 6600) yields 2.59 angstrom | 30.3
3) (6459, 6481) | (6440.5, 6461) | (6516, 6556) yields 0.94 angstrom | 16.5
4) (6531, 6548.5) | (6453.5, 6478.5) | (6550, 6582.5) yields 6.85 angstrom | 37.1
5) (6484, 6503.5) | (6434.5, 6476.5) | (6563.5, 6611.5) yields 7.00 angstrom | 21.7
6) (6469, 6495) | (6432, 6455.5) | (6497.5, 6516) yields -0.17 angstrom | 14.9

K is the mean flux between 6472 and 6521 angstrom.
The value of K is 14.8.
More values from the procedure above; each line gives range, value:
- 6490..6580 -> 26.3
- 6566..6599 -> 43.1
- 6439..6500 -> 14.9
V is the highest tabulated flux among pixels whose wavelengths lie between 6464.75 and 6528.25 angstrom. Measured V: 16.51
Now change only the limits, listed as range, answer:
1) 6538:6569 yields 52.56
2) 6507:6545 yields 25.51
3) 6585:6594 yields 58.28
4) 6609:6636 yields 18.22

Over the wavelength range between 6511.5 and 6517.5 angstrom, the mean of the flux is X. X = 15.8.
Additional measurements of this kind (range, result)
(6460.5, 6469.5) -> 16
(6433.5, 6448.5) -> 15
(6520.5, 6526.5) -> 15.2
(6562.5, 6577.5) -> 43.5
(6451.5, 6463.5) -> 14.8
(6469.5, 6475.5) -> 16.1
